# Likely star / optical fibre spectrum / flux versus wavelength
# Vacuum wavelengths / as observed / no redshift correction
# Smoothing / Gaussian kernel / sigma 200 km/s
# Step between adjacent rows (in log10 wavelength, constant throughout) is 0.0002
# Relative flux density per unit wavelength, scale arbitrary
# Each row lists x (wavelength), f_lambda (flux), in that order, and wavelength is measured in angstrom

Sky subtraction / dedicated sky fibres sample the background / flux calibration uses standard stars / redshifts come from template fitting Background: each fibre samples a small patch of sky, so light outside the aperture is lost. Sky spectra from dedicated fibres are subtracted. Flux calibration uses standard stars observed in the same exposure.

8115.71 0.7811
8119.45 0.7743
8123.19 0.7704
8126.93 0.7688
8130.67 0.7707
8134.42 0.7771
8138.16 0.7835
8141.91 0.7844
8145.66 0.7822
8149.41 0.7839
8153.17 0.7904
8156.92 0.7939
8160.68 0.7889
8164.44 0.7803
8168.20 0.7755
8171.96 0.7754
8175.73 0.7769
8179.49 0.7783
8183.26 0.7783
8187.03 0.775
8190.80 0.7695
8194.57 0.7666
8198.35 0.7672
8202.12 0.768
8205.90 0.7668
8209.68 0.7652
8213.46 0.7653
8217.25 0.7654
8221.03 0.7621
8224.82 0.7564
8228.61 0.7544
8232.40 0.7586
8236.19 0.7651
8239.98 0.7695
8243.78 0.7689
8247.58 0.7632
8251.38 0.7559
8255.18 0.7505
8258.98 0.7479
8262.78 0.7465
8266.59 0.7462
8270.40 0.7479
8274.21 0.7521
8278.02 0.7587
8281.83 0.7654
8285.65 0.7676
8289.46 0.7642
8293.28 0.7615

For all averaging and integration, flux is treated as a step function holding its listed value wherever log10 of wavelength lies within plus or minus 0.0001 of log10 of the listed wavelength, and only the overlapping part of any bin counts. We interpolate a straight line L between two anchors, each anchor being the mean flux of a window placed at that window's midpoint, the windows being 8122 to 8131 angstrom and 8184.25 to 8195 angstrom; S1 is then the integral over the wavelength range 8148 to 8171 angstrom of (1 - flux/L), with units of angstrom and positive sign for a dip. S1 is -0.4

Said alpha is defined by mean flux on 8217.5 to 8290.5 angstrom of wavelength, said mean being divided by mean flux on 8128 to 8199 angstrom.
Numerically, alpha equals 0.97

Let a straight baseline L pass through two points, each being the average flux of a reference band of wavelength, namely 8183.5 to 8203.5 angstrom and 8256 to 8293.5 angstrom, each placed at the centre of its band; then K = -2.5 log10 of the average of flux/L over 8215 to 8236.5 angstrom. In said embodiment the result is 0.01 mag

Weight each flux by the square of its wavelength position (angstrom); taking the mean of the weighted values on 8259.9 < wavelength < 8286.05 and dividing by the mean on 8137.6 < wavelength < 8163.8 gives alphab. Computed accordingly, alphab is 0.99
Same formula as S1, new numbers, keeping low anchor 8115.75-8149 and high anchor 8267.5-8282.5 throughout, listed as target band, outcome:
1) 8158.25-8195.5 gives -0.3 angstrom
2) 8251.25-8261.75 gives 0.1 angstrom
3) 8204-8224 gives 0.0 angstrom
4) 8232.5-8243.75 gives -0.1 angstrom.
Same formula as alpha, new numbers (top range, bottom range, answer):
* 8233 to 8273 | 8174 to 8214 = 0.98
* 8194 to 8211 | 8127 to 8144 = 0.99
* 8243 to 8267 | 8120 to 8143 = 0.97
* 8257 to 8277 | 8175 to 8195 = 0.97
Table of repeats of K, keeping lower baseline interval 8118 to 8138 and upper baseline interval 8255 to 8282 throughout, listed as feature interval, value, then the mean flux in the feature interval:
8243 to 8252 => -0.01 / 0.763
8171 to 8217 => -0.01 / 0.771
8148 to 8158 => -0.03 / 0.789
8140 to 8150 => -0.02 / 0.784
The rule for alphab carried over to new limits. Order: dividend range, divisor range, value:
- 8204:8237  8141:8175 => 0.99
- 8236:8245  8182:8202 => 1.01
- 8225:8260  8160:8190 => 0.99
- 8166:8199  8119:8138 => 1.01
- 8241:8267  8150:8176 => 0.99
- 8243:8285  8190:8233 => 1.00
